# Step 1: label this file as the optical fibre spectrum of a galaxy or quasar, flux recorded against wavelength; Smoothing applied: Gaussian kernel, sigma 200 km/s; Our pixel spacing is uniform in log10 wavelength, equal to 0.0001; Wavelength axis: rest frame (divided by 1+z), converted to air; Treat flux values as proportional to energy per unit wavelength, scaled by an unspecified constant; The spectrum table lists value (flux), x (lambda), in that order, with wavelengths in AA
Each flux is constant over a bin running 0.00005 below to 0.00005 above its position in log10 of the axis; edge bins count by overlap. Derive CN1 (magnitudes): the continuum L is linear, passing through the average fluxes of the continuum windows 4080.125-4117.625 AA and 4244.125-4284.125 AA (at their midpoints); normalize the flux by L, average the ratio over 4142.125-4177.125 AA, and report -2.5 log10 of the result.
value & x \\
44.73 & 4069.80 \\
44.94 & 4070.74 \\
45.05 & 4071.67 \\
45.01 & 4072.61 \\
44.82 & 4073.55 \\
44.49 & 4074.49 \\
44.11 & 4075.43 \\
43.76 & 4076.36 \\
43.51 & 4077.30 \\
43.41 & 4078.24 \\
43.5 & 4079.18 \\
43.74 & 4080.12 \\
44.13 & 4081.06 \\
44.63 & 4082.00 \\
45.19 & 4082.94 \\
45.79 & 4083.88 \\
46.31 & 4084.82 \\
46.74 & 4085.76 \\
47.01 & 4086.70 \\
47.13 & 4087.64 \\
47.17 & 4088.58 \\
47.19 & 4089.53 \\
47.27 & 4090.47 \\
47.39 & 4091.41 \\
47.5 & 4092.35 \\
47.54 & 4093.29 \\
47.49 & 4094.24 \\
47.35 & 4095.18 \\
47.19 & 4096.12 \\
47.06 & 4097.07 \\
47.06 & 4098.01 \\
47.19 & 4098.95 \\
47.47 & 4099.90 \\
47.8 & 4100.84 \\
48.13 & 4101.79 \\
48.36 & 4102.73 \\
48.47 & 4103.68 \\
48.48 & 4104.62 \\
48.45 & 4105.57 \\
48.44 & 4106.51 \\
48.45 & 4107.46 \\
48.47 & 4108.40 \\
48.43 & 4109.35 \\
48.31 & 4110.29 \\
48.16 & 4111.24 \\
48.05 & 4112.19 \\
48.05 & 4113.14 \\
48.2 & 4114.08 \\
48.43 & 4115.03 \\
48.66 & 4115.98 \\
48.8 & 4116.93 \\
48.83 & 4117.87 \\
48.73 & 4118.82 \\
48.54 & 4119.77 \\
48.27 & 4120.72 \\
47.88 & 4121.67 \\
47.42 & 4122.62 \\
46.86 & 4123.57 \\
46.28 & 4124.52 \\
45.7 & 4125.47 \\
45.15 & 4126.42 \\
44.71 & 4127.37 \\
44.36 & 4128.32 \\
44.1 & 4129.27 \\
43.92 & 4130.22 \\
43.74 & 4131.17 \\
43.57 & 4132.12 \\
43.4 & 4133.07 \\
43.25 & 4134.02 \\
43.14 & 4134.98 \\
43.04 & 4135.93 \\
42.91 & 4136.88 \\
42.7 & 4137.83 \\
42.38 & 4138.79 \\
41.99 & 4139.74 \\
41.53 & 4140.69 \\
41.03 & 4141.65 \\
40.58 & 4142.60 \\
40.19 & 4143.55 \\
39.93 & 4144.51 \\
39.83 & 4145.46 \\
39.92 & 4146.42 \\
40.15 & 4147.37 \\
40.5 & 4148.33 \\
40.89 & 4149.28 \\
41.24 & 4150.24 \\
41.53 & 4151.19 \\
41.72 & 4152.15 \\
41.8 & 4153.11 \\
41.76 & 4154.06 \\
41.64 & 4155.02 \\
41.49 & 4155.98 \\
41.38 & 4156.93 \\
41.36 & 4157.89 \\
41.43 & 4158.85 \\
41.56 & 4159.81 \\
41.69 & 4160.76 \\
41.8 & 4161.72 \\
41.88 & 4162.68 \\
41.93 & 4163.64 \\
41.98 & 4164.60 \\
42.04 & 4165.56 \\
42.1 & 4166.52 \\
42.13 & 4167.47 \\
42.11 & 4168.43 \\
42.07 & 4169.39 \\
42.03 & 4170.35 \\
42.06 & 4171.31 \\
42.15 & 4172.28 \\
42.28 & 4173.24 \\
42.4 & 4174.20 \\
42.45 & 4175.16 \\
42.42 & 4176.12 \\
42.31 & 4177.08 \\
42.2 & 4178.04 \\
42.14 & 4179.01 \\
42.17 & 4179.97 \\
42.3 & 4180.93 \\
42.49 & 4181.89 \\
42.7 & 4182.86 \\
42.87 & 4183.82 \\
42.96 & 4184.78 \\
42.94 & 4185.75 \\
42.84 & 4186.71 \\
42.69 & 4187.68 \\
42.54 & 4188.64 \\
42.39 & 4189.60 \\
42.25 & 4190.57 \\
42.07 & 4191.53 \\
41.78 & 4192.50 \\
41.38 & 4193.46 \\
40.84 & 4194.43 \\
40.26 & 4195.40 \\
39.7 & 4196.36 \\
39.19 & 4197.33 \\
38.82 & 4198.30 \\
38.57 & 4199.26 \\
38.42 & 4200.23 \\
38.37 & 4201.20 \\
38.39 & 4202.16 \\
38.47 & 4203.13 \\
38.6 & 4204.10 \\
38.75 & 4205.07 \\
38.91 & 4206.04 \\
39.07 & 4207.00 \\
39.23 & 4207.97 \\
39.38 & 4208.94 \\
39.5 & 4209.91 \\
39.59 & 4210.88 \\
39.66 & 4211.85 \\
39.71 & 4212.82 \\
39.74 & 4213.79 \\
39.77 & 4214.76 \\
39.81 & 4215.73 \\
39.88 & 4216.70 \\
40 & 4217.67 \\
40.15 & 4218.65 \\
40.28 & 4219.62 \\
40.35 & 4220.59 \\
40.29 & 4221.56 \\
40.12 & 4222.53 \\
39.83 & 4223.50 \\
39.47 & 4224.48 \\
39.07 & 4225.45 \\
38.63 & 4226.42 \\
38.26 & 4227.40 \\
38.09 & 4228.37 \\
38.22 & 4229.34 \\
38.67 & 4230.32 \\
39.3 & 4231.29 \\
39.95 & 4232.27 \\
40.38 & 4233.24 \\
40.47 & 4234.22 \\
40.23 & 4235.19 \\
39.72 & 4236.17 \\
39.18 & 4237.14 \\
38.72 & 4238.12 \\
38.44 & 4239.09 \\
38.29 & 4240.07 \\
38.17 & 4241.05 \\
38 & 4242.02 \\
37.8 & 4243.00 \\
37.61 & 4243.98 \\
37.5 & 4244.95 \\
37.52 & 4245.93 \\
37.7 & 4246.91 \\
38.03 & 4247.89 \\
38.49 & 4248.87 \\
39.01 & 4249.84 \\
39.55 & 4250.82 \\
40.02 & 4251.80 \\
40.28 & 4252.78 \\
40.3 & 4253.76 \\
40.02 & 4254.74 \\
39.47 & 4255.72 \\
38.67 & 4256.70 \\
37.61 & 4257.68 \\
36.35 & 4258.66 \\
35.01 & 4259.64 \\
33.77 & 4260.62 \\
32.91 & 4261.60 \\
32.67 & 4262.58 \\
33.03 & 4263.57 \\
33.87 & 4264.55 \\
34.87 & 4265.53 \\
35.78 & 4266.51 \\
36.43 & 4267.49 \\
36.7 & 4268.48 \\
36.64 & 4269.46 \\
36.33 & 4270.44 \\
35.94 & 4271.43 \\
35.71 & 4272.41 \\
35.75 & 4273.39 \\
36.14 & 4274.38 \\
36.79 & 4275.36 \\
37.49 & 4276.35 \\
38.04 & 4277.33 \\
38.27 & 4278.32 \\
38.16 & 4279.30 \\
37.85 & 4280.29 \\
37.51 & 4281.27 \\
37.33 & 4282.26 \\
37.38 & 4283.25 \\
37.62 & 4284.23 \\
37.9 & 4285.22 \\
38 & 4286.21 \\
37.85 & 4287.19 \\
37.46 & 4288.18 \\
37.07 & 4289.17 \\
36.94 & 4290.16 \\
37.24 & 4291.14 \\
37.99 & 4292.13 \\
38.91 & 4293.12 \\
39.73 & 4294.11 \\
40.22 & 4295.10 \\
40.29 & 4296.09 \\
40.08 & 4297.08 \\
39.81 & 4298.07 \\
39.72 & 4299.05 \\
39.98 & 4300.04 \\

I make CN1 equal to 0.05 mag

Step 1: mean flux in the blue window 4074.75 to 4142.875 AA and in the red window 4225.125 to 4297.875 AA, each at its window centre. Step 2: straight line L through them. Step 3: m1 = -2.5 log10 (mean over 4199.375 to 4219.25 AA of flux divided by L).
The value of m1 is 0.04 mag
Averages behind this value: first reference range 46.1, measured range 39.3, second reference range 37.8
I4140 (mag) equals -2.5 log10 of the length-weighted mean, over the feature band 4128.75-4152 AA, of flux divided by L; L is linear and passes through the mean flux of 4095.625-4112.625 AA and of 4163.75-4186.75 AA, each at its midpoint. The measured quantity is 0.08 mag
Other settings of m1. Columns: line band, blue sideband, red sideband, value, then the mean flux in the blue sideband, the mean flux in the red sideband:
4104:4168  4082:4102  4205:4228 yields 0.01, 47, 39.6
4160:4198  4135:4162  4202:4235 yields -0.04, 41.4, 39.4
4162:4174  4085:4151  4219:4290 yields 0.02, 45.7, 37.8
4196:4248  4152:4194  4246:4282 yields 0.01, 42.1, 37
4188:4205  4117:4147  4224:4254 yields 0.02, 44.1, 38.9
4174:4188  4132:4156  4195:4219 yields -0.06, 41.6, 39.3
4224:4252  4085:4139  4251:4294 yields 0.01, 46.8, 37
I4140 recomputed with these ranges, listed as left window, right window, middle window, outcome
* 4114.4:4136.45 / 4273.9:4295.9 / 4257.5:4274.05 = 0.105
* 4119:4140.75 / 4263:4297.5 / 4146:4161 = 0.057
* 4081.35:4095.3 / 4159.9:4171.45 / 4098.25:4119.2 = -0.065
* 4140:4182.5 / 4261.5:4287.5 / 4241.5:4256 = -0.032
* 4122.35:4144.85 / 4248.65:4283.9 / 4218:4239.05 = -0.019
